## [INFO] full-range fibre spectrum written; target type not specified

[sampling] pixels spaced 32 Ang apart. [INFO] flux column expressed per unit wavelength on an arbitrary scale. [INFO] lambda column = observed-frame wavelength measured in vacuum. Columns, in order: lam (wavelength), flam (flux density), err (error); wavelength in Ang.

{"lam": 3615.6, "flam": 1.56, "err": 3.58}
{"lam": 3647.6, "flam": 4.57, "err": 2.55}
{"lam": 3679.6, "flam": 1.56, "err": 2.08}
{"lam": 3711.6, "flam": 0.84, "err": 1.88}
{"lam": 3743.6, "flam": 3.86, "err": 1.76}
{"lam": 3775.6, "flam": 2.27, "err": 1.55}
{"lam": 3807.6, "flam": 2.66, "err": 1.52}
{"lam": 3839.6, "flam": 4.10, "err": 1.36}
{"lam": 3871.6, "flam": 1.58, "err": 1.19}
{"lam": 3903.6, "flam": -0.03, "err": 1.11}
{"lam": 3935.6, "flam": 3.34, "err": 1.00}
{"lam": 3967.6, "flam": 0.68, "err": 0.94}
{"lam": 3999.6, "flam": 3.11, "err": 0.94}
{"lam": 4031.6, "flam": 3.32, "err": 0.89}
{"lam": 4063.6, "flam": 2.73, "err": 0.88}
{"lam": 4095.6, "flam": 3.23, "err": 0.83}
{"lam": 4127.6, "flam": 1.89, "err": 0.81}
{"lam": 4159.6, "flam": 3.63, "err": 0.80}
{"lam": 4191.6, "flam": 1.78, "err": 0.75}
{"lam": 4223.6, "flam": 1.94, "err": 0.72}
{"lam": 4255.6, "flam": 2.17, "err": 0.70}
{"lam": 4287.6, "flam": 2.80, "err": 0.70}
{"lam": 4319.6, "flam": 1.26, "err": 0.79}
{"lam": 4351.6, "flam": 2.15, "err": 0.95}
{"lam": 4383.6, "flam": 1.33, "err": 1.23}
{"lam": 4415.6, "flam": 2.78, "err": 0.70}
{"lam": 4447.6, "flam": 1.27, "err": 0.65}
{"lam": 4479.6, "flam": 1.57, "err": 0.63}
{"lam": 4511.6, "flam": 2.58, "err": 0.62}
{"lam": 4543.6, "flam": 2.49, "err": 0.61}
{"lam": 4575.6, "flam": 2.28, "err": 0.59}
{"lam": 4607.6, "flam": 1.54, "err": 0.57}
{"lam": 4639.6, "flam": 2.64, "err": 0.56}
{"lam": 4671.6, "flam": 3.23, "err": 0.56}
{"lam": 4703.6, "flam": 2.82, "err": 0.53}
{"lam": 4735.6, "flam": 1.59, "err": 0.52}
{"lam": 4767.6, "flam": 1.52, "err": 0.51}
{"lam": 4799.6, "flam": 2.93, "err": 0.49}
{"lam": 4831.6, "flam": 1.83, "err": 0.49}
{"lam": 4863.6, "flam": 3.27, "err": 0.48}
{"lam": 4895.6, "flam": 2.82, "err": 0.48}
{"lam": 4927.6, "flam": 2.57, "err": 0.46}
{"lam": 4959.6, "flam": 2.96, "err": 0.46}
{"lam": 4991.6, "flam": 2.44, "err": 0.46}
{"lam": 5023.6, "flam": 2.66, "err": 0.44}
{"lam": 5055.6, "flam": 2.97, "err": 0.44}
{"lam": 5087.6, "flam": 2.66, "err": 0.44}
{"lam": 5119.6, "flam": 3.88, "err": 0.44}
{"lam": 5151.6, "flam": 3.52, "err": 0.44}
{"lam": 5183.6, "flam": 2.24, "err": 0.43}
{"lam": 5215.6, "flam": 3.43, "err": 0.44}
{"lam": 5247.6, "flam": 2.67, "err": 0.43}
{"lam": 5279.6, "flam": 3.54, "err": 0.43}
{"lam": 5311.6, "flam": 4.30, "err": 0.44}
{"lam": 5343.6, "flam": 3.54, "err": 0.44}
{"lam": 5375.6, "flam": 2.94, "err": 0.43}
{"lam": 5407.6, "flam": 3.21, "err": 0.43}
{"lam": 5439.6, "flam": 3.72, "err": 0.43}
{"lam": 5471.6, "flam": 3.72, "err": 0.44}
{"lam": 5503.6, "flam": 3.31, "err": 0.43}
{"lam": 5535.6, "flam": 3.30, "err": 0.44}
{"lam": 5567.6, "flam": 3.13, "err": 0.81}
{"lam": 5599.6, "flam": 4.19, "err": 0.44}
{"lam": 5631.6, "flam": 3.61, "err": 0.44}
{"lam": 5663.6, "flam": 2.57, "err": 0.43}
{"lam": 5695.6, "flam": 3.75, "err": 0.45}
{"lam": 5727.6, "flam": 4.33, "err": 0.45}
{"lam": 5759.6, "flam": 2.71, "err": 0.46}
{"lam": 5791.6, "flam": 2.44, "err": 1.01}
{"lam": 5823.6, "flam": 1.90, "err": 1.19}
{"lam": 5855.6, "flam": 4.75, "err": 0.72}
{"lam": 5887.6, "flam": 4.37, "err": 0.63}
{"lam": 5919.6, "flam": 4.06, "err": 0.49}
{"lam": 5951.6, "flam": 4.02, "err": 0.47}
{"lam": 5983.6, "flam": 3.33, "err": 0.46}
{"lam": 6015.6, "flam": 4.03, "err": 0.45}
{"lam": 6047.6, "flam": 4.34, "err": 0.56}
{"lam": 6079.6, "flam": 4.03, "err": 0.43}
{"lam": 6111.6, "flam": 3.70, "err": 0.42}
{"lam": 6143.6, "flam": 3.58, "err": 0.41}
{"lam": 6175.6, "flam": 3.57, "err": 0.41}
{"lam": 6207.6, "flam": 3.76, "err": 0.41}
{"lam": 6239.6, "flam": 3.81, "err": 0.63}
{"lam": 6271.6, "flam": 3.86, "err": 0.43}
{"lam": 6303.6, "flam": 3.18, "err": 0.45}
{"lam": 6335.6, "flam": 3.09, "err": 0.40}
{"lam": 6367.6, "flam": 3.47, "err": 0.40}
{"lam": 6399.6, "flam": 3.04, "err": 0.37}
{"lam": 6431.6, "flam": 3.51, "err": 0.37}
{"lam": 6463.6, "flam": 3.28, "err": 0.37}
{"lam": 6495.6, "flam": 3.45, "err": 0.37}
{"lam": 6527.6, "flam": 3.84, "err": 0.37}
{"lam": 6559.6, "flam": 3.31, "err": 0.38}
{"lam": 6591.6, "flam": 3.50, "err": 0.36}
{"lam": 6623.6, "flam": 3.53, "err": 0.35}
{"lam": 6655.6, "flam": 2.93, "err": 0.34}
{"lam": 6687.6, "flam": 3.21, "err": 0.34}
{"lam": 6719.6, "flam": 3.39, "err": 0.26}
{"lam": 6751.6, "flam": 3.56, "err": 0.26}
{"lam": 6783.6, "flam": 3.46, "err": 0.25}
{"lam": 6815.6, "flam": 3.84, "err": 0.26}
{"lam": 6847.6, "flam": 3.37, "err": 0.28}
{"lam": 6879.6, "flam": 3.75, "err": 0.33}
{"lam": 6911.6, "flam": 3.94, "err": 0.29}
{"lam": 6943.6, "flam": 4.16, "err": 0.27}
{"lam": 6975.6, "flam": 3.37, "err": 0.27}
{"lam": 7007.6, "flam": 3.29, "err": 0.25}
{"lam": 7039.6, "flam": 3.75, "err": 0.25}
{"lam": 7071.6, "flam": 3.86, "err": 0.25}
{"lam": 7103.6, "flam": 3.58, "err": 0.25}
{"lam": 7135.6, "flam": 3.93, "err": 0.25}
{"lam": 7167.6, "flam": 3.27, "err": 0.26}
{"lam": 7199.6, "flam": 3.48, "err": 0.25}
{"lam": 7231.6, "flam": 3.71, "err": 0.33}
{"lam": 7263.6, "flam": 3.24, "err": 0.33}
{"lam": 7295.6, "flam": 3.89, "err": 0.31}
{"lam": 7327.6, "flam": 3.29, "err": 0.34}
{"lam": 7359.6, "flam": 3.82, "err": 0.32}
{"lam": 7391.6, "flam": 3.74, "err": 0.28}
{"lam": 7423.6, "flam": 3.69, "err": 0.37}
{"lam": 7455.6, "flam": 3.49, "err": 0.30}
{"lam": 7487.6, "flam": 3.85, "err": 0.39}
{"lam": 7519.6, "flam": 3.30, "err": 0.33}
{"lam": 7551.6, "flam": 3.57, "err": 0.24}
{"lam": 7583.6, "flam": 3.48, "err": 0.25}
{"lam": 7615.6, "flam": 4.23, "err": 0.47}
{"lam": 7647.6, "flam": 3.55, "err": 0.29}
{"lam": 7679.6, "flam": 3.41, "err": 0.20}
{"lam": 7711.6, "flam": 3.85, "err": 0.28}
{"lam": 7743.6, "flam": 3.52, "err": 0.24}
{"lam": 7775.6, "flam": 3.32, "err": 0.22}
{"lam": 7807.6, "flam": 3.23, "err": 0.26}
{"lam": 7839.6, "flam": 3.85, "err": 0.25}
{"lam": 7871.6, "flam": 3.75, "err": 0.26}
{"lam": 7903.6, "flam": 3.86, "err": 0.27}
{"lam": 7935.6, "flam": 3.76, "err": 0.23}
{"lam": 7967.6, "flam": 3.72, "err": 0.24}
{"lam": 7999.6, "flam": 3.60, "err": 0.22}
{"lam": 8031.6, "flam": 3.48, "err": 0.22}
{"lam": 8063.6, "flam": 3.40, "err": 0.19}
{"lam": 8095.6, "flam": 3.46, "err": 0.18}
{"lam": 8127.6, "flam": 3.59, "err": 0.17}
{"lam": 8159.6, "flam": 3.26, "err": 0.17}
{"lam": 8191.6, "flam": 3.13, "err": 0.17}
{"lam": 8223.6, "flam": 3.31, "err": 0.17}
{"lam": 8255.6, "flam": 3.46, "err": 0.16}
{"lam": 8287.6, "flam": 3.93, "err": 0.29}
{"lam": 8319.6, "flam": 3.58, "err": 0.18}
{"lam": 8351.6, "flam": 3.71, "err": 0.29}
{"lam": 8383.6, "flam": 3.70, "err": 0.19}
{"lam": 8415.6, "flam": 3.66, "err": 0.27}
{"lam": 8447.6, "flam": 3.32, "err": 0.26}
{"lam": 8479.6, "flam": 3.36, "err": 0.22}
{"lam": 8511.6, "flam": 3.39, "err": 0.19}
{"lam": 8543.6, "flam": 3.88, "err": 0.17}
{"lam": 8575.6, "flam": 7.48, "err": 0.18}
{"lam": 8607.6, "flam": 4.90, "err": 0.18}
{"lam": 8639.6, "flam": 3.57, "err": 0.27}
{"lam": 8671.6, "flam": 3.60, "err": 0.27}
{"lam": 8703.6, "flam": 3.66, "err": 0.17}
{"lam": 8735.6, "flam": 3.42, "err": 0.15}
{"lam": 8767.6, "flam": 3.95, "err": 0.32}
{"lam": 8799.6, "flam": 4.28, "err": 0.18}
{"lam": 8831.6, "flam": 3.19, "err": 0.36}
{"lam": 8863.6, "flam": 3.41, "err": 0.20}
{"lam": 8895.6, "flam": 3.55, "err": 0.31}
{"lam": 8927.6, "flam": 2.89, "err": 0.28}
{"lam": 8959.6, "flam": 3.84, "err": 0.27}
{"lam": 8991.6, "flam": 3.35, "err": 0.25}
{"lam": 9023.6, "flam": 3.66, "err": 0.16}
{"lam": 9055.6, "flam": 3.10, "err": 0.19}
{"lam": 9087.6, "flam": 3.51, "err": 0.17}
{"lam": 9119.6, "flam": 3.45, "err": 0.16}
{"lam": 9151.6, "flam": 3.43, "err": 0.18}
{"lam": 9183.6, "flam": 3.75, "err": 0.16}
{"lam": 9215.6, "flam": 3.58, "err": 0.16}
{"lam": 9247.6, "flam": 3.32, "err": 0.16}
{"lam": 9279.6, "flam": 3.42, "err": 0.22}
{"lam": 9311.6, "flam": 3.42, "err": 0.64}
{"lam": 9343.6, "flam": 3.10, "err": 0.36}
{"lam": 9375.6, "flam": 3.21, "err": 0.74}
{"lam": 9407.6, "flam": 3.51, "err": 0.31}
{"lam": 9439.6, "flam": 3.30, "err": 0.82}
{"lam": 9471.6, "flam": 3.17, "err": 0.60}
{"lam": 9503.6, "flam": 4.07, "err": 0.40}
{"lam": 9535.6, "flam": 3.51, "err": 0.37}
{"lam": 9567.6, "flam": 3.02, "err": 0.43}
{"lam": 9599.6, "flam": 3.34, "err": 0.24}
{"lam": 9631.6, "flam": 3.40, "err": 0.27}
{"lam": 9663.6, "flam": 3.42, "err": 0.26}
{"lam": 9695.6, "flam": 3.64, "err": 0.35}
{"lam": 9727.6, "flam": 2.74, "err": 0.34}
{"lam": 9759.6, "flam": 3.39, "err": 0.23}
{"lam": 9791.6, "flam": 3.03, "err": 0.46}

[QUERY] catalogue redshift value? 0.31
